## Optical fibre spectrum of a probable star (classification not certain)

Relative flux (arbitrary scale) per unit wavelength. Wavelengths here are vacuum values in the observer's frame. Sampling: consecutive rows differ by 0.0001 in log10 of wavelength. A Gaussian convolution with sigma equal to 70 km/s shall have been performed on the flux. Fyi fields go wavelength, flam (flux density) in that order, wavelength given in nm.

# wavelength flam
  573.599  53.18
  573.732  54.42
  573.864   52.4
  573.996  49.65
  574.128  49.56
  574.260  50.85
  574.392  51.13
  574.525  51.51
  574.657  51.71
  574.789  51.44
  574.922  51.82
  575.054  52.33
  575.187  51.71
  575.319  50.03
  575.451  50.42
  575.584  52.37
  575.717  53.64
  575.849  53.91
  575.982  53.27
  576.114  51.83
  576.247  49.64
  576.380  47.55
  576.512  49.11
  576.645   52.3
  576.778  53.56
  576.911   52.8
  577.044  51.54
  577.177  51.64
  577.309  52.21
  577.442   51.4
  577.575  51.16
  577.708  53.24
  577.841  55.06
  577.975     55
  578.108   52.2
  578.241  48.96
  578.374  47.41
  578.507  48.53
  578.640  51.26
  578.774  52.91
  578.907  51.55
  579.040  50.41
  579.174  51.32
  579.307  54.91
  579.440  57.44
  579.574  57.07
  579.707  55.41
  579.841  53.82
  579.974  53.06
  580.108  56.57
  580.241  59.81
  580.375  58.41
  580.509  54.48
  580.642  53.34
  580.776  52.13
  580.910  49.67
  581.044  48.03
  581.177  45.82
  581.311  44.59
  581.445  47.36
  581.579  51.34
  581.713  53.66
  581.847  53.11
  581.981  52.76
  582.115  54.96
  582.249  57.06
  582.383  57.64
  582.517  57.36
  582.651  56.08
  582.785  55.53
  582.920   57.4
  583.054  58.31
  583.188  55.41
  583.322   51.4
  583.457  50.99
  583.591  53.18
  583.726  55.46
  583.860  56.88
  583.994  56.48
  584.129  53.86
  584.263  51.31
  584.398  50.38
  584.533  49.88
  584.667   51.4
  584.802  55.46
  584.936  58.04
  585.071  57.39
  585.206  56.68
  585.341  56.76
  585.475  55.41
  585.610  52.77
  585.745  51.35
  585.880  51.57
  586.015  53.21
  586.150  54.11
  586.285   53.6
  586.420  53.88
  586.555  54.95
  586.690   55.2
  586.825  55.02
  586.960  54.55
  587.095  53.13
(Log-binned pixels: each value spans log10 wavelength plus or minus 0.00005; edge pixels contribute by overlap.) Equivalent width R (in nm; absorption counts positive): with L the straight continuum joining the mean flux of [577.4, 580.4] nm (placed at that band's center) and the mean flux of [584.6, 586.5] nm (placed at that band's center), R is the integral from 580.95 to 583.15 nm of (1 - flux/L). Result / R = 0.03 nm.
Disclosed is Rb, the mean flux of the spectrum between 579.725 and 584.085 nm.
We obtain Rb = 53.8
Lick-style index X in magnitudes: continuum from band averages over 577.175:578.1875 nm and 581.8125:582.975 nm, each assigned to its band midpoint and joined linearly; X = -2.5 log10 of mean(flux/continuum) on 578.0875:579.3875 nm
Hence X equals 0.051 mag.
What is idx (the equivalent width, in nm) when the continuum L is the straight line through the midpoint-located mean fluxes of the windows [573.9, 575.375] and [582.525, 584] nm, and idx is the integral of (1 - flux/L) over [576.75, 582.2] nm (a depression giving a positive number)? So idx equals 0.10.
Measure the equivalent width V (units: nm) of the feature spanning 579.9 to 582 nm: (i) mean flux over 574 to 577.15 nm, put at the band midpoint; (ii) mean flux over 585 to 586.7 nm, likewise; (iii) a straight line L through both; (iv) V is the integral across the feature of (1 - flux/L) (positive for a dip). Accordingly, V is 0.03 nm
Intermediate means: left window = 51.4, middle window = 52.1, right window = 54.3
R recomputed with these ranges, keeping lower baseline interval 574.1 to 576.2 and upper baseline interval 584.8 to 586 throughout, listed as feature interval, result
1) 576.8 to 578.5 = 0.02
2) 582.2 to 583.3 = -0.05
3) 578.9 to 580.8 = -0.06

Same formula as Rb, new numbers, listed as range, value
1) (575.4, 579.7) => 52.1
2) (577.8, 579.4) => 51.7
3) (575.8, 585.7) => 53.2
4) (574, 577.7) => 51.5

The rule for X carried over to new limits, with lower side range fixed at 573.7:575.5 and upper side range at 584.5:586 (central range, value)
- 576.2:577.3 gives 0.017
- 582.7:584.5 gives -0.008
